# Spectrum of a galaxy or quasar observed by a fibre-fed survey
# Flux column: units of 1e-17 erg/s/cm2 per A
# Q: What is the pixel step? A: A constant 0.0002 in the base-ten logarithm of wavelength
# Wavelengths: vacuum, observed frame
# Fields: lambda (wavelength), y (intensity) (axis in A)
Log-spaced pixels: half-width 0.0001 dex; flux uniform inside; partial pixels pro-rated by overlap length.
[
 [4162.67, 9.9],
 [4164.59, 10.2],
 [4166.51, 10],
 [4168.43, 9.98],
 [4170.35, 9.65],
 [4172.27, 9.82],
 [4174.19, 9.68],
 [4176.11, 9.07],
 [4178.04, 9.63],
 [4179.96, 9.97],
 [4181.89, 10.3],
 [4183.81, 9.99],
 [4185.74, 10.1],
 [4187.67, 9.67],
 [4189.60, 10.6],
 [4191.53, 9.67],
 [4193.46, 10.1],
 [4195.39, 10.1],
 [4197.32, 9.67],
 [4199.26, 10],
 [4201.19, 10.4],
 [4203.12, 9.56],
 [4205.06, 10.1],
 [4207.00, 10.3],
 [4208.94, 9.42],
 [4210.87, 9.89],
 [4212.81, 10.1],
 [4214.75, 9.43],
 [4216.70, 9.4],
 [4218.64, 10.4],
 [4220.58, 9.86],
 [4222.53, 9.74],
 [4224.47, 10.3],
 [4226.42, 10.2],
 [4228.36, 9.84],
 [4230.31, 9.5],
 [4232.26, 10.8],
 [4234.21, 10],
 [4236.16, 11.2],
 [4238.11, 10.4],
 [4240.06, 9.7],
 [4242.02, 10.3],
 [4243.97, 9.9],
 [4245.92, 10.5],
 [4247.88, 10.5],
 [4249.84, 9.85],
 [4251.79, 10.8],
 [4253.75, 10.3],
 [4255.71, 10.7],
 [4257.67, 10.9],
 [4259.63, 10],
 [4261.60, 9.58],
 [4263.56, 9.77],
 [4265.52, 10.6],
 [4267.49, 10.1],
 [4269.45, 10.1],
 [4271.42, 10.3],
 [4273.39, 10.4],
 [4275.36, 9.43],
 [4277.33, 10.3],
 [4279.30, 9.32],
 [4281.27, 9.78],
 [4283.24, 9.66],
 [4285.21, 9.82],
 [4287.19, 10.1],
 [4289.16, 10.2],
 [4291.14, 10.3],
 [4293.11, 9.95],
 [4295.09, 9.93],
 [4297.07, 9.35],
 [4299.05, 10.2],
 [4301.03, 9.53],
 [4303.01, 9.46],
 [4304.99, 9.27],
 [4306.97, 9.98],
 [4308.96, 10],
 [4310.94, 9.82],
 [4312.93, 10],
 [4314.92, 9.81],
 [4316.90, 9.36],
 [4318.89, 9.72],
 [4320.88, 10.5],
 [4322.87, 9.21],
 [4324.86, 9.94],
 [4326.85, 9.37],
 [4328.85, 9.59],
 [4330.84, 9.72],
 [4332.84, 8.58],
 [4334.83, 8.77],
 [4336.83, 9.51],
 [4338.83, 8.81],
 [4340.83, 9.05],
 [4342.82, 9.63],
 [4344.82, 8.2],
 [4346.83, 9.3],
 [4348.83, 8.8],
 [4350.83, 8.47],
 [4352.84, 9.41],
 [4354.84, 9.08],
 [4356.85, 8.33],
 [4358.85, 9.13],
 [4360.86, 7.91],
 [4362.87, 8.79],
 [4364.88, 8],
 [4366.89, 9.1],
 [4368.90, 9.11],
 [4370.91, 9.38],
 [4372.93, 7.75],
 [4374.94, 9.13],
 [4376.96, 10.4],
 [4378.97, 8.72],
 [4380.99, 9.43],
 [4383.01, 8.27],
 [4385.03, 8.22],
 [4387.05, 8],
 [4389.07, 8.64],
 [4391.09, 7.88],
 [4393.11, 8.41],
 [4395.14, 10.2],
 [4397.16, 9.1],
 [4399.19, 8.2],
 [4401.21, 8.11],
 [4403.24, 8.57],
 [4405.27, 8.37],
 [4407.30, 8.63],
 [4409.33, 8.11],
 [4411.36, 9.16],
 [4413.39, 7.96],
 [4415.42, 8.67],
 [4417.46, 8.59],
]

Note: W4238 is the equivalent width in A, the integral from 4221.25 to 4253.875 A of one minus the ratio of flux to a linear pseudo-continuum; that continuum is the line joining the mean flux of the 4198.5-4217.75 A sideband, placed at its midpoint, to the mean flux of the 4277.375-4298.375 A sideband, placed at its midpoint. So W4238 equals -1.2 A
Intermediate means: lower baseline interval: 9.86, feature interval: 10.2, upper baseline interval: 9.87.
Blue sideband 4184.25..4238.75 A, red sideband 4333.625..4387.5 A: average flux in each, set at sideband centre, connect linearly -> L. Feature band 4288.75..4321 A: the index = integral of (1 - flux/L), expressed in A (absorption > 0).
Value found -1.9 A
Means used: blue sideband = 10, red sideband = 8.85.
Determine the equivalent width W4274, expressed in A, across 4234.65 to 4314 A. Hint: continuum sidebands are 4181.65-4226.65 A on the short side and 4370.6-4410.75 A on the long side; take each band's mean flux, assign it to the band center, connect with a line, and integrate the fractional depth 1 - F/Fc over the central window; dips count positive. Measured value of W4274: -4.9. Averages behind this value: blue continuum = 9.96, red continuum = 8.67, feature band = 10.1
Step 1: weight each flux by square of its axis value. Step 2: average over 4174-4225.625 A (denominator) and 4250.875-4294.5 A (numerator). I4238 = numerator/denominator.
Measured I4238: 1.1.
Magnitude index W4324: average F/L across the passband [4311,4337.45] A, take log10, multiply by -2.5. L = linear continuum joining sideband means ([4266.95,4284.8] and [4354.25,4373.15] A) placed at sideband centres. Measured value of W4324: -0.04 mag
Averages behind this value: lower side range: 9.93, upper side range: 8.69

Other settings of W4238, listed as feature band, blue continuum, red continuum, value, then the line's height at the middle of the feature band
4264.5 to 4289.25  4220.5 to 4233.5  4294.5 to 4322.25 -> -0.31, 9.88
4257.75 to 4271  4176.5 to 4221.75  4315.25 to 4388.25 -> -0.77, 9.54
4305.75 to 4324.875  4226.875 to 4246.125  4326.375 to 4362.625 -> -1.06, 9.3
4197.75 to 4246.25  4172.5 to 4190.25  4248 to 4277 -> 0.02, 10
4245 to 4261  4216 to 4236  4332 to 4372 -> -1.01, 9.81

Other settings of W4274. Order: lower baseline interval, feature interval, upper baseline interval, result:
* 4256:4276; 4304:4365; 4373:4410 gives 0.7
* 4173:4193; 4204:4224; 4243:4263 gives 0.4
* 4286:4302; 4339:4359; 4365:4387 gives 0.6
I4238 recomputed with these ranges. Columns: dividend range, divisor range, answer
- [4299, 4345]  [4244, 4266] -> 0.95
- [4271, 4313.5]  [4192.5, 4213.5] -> 1.03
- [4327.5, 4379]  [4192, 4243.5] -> 0.95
